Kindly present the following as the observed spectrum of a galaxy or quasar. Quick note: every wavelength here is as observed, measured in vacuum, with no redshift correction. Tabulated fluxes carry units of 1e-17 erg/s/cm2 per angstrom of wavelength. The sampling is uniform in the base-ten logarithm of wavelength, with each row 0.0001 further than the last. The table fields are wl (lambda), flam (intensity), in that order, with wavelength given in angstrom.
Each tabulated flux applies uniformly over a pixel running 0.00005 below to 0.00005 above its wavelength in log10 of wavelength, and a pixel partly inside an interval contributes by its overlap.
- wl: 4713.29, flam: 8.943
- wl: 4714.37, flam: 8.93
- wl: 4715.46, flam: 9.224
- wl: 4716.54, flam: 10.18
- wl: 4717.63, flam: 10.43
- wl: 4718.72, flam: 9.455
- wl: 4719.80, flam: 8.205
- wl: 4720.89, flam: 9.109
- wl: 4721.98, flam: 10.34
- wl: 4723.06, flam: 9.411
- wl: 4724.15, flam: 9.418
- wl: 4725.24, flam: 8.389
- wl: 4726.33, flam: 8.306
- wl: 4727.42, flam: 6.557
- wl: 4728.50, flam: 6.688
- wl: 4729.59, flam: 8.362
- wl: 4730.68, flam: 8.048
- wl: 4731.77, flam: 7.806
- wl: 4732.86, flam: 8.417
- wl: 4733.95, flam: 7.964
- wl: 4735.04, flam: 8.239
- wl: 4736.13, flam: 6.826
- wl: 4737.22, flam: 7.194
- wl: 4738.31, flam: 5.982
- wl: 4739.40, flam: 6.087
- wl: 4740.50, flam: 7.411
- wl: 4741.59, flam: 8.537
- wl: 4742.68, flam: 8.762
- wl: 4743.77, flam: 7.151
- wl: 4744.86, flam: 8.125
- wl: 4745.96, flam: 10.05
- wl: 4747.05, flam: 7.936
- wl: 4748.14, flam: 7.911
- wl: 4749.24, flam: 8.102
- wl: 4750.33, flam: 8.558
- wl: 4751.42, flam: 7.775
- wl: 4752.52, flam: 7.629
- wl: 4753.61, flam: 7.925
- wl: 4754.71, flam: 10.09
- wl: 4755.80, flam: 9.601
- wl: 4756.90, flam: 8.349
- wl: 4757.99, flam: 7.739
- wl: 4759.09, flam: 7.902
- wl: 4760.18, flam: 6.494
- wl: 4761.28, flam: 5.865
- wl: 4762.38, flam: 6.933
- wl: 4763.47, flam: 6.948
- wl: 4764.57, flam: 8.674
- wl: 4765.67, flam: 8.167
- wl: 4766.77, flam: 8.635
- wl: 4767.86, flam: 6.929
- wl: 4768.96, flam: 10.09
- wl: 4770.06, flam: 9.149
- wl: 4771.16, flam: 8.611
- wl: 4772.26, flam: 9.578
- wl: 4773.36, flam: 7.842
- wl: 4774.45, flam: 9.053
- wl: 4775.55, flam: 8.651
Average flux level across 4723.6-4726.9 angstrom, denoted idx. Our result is 8.67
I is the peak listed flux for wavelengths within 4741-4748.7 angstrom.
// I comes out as 10.05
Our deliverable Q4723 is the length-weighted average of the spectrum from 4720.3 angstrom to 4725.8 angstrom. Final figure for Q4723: 9.31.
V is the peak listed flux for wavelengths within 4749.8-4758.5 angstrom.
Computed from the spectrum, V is 10.09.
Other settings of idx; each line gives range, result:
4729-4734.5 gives 8.1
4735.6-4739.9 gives 6.53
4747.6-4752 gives 8.08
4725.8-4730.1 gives 7.48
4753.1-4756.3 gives 9.21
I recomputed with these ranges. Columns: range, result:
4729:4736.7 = 8.417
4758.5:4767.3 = 8.674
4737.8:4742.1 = 8.537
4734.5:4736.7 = 8.239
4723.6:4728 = 9.418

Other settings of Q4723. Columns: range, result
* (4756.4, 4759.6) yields 8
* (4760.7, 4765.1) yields 7.09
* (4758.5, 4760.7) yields 7.22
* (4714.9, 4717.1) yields 9.69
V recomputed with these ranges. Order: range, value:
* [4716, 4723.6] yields 10.43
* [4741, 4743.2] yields 8.762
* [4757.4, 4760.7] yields 7.902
